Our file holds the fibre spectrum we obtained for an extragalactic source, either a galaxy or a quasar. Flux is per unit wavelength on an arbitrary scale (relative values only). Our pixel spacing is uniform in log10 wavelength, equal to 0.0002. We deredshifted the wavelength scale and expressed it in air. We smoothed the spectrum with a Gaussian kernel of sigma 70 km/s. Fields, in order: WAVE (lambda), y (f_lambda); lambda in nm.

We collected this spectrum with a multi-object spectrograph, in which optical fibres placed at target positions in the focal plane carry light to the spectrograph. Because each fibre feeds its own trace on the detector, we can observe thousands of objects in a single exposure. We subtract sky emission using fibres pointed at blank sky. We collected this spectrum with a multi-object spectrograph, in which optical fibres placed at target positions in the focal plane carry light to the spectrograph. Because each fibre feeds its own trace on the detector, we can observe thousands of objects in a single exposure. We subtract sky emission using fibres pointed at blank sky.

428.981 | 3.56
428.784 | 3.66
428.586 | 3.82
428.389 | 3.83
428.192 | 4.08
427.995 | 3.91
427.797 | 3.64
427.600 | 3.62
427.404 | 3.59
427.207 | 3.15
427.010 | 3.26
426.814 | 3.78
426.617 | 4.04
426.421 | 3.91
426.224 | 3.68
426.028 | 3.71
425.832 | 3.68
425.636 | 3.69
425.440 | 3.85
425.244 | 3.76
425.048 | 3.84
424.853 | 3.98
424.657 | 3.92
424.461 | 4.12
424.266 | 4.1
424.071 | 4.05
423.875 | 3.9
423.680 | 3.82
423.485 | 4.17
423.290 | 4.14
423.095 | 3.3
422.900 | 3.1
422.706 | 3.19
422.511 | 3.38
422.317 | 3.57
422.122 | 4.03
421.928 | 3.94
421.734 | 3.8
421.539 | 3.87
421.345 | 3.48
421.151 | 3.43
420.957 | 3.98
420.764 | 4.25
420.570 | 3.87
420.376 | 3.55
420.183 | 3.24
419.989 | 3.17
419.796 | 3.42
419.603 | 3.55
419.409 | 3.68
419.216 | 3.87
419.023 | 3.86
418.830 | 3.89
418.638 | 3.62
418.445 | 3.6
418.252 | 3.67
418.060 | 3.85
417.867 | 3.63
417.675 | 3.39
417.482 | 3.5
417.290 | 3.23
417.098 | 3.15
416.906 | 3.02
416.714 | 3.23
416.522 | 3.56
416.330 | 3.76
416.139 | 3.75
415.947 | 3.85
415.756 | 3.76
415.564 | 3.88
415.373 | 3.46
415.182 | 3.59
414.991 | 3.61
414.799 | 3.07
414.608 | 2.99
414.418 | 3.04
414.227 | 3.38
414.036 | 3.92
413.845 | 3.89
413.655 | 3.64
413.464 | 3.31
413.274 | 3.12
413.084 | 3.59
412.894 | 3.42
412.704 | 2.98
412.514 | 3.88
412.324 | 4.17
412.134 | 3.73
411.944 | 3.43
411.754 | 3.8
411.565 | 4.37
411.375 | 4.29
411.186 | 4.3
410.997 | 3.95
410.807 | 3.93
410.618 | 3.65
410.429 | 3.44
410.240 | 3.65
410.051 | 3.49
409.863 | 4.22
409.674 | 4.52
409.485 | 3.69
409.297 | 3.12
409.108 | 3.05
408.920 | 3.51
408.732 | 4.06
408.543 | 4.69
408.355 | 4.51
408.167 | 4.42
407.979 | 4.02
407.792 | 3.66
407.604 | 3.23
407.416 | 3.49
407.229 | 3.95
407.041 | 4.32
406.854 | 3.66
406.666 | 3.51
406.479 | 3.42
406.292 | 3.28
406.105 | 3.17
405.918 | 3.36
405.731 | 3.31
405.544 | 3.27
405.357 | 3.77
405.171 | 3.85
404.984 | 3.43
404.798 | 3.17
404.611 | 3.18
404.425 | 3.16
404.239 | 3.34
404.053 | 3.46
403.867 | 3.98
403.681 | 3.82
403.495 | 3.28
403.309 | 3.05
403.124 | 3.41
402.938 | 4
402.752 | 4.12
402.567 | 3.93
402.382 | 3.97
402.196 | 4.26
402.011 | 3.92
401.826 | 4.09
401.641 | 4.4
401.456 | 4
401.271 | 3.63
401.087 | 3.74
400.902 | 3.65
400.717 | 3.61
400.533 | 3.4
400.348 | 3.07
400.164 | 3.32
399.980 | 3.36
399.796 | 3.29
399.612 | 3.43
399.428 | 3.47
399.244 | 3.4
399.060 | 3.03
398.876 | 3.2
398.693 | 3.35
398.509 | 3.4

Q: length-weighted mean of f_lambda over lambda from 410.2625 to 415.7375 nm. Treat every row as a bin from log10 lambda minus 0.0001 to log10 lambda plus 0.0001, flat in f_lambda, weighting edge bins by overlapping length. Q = 3.64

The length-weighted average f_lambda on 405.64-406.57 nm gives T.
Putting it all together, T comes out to 3.31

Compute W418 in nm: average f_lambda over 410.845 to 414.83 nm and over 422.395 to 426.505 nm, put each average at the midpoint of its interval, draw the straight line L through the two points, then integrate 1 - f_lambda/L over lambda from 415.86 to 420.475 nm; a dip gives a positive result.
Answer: 0.20 nm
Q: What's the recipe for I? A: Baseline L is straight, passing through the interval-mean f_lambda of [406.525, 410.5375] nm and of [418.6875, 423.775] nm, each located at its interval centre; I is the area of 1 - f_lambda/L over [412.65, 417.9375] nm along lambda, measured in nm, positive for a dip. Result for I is 0.40 nm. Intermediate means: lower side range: 3.81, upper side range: 3.67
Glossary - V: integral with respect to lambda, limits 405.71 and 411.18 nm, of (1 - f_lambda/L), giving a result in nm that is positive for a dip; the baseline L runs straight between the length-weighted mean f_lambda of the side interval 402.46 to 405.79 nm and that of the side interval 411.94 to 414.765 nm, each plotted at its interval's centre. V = -0.37 nm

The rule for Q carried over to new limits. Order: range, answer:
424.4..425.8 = 3.86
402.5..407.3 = 3.54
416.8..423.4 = 3.6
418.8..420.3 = 3.57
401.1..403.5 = 3.87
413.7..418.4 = 3.51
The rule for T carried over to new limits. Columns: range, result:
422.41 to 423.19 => 3.25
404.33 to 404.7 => 3.18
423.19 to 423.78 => 4.04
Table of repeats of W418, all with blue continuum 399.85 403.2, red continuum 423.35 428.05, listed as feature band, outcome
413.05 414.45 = 0.104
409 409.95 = 0.016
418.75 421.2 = 0.074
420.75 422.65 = 0.027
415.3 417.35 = 0.145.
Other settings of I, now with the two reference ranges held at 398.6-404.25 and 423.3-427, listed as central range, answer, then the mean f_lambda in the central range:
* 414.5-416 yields 0.10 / 3.51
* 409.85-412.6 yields -0.11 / 3.88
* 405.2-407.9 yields 0.10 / 3.54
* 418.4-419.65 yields 0.02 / 3.74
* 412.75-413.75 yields 0.09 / 3.4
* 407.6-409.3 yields -0.09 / 3.9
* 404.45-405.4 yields 0.06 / 3.44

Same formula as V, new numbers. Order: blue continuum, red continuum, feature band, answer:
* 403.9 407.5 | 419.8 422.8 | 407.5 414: -0.46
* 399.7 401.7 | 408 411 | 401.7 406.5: 0.13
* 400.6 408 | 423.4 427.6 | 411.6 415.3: 0.19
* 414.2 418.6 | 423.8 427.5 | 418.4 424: -0.06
